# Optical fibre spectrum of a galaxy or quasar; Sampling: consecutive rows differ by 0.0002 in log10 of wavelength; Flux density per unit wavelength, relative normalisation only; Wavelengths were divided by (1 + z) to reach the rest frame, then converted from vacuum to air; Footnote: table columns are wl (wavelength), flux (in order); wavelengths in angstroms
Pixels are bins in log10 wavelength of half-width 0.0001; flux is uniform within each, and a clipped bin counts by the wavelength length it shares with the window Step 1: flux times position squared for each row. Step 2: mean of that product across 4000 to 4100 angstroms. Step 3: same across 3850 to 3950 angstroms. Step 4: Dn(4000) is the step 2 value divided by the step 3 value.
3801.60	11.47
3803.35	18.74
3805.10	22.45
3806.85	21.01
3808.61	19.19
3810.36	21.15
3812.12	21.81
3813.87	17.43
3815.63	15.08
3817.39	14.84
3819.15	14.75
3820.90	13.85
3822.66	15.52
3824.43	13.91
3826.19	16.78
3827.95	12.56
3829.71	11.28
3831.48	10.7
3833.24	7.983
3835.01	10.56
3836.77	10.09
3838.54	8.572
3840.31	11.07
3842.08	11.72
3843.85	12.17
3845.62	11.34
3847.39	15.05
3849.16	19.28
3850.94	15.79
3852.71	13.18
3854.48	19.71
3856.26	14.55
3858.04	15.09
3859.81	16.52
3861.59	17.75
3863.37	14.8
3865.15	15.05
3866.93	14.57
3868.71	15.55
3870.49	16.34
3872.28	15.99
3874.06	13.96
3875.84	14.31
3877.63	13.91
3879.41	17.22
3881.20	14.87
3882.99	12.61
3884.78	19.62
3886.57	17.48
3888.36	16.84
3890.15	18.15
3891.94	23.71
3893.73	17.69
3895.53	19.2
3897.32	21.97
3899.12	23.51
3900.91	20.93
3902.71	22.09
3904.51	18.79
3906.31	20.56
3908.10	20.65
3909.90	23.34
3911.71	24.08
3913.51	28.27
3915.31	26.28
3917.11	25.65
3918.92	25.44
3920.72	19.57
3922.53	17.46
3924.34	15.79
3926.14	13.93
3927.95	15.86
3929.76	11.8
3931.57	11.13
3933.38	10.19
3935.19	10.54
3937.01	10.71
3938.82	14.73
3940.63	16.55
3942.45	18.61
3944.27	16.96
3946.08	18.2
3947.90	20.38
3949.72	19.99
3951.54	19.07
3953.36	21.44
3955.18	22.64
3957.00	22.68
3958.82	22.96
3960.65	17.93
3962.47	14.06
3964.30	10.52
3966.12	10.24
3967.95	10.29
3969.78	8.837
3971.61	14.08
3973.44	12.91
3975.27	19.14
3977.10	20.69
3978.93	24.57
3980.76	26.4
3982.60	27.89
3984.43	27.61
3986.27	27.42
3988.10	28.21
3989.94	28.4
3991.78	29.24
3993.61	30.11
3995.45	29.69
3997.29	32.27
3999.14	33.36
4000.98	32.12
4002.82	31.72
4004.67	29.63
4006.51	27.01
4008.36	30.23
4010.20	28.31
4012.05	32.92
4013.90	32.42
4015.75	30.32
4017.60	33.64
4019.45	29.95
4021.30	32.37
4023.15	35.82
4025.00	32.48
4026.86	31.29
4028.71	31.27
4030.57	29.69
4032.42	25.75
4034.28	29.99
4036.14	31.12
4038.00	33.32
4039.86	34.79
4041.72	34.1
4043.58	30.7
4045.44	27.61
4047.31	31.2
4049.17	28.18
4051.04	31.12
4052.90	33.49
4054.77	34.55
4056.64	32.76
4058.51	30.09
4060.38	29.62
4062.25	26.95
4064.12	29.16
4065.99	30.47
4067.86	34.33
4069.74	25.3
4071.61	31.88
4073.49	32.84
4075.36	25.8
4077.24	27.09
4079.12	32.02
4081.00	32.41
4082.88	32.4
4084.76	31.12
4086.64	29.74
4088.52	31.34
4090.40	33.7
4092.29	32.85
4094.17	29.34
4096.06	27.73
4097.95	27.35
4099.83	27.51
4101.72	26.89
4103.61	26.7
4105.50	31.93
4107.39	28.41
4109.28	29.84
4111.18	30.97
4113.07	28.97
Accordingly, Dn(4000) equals 1.88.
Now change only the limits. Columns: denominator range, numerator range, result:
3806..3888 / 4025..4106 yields 2.27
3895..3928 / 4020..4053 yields 1.56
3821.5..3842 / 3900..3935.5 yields 1.71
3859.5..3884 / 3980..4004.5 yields 2.07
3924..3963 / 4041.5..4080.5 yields 1.93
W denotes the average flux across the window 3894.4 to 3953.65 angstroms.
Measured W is 18.9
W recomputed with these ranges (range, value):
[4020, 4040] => 31.5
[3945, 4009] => 22.9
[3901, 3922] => 23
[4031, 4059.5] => 31.2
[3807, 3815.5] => 19.6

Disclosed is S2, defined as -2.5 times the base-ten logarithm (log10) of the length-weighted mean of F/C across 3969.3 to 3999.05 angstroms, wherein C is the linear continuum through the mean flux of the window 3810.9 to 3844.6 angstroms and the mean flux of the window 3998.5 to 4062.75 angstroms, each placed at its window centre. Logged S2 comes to 0.11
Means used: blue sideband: 13.3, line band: 24.7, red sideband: 31.2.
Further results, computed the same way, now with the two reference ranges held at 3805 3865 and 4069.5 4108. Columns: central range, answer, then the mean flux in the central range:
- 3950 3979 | 0.310 mag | 16.8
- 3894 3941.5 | 0.043 mag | 18.8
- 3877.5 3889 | 0.095 mag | 16.2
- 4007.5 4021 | -0.222 mag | 31.2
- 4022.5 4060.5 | -0.163 mag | 31.4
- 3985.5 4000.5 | -0.232 mag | 29.9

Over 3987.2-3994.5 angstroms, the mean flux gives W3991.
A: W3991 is 29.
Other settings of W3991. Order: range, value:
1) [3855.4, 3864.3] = 15.7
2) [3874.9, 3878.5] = 14.1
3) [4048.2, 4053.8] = 30.9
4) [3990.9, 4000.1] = 31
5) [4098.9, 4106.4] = 28.2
